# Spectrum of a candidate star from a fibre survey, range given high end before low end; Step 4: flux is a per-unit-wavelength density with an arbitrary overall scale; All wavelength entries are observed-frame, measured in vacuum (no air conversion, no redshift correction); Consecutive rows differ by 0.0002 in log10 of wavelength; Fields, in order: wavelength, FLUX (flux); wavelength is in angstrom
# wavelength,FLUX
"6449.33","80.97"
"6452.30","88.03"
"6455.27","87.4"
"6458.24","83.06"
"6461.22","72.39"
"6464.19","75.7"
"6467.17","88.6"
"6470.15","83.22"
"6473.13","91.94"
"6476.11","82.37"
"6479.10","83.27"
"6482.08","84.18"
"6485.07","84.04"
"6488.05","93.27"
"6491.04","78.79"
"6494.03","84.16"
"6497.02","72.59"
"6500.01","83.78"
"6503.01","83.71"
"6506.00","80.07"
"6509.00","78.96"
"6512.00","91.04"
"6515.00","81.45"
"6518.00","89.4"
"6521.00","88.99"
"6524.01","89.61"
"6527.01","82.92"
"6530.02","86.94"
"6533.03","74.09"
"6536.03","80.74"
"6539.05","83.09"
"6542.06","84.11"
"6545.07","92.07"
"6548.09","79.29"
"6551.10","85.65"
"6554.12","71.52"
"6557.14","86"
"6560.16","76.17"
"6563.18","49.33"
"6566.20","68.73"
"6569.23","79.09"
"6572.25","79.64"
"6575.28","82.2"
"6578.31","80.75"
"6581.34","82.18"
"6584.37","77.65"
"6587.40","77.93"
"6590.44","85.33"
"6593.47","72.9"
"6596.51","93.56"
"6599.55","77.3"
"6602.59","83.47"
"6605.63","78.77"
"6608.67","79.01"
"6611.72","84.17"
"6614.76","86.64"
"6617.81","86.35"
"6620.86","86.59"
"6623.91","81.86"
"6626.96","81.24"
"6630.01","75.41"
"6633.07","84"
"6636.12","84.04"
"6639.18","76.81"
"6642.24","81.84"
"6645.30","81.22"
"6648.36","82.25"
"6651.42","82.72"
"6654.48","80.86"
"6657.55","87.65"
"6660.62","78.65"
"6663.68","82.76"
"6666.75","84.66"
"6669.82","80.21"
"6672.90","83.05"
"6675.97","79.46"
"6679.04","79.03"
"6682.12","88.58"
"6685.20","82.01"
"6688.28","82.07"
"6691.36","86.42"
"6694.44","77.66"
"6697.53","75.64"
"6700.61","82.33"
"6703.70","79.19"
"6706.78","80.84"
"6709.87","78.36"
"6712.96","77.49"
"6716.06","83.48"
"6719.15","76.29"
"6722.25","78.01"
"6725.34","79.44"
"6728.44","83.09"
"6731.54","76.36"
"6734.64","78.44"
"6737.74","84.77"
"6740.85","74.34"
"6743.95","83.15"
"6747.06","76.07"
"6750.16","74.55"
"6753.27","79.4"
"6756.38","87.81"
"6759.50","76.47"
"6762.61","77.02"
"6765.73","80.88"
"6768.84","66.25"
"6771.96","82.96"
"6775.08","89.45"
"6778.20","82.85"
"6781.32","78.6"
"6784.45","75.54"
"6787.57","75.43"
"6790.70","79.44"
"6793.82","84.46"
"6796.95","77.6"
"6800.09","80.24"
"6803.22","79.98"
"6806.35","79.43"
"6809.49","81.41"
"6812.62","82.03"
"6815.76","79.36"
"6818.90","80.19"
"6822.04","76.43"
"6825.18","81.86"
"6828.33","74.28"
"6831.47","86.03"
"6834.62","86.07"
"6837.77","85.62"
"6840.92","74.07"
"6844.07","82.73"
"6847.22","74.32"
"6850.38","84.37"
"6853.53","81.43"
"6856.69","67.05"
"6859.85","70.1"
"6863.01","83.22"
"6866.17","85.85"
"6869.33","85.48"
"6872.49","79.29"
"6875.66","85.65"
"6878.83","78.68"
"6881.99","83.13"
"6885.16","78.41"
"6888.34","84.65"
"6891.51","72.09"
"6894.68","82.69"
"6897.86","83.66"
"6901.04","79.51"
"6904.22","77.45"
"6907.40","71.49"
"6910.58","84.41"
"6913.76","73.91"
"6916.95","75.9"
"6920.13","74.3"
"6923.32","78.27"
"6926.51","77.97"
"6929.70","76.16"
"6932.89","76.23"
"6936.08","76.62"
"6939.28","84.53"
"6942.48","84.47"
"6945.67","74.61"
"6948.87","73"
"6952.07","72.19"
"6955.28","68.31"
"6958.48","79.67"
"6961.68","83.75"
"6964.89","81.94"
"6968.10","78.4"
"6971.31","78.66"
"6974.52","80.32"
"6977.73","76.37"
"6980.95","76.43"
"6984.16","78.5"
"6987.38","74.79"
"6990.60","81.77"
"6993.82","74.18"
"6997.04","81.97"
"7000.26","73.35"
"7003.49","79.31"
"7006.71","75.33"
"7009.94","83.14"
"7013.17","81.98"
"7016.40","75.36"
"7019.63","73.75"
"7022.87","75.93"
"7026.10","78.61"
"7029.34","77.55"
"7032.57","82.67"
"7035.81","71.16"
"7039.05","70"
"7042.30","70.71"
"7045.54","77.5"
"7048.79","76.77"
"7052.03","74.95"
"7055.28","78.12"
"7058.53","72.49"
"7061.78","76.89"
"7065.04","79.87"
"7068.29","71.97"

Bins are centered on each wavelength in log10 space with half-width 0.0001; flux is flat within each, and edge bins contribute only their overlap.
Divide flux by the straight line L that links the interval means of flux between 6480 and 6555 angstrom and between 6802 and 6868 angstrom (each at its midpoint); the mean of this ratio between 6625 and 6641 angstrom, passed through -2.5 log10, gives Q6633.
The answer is 0.02 mag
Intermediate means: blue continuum 83.5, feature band 80.4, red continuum 79.8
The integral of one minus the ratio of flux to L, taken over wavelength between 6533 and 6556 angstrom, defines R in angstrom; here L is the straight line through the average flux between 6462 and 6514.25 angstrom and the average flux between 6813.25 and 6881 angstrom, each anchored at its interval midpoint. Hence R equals 0.3 angstrom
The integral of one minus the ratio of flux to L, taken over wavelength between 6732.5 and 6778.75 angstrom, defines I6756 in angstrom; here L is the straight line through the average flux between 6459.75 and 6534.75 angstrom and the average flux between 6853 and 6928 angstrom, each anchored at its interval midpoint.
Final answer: 0.5 angstrom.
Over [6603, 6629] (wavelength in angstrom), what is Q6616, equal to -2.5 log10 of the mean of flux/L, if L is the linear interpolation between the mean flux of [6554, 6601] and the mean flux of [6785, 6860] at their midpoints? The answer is -0.07 mag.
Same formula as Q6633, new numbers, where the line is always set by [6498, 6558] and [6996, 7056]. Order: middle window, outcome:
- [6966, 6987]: -0.01 mag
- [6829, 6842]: -0.05 mag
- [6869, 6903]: -0.03 mag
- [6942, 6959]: 0.05 mag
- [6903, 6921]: 0.03 mag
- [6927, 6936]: 0.02 mag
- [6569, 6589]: 0.04 mag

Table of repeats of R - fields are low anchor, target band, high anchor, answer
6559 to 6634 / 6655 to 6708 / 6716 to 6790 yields -1.6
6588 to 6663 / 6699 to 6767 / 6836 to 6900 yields 1.5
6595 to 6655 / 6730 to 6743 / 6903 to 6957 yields 0.3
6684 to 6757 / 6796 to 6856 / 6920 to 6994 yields -1.1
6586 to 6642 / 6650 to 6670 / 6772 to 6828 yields -0.3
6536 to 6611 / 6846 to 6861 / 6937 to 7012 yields 0.5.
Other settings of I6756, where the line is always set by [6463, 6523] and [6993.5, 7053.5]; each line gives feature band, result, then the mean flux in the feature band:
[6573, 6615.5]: 0.6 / 81.4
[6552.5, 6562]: 0.7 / 77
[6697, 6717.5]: 0.3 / 79.8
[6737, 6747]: 0.1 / 79.7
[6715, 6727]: 0.2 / 79.2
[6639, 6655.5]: 0.1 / 81.3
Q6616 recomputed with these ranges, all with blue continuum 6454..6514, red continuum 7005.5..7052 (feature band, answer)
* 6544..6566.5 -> 0.08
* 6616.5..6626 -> -0.04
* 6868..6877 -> -0.07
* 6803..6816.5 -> -0.02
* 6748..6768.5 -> 0.02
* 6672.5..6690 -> -0.02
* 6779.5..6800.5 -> 0.01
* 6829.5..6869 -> -0.02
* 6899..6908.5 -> 0.02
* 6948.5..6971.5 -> 0.00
